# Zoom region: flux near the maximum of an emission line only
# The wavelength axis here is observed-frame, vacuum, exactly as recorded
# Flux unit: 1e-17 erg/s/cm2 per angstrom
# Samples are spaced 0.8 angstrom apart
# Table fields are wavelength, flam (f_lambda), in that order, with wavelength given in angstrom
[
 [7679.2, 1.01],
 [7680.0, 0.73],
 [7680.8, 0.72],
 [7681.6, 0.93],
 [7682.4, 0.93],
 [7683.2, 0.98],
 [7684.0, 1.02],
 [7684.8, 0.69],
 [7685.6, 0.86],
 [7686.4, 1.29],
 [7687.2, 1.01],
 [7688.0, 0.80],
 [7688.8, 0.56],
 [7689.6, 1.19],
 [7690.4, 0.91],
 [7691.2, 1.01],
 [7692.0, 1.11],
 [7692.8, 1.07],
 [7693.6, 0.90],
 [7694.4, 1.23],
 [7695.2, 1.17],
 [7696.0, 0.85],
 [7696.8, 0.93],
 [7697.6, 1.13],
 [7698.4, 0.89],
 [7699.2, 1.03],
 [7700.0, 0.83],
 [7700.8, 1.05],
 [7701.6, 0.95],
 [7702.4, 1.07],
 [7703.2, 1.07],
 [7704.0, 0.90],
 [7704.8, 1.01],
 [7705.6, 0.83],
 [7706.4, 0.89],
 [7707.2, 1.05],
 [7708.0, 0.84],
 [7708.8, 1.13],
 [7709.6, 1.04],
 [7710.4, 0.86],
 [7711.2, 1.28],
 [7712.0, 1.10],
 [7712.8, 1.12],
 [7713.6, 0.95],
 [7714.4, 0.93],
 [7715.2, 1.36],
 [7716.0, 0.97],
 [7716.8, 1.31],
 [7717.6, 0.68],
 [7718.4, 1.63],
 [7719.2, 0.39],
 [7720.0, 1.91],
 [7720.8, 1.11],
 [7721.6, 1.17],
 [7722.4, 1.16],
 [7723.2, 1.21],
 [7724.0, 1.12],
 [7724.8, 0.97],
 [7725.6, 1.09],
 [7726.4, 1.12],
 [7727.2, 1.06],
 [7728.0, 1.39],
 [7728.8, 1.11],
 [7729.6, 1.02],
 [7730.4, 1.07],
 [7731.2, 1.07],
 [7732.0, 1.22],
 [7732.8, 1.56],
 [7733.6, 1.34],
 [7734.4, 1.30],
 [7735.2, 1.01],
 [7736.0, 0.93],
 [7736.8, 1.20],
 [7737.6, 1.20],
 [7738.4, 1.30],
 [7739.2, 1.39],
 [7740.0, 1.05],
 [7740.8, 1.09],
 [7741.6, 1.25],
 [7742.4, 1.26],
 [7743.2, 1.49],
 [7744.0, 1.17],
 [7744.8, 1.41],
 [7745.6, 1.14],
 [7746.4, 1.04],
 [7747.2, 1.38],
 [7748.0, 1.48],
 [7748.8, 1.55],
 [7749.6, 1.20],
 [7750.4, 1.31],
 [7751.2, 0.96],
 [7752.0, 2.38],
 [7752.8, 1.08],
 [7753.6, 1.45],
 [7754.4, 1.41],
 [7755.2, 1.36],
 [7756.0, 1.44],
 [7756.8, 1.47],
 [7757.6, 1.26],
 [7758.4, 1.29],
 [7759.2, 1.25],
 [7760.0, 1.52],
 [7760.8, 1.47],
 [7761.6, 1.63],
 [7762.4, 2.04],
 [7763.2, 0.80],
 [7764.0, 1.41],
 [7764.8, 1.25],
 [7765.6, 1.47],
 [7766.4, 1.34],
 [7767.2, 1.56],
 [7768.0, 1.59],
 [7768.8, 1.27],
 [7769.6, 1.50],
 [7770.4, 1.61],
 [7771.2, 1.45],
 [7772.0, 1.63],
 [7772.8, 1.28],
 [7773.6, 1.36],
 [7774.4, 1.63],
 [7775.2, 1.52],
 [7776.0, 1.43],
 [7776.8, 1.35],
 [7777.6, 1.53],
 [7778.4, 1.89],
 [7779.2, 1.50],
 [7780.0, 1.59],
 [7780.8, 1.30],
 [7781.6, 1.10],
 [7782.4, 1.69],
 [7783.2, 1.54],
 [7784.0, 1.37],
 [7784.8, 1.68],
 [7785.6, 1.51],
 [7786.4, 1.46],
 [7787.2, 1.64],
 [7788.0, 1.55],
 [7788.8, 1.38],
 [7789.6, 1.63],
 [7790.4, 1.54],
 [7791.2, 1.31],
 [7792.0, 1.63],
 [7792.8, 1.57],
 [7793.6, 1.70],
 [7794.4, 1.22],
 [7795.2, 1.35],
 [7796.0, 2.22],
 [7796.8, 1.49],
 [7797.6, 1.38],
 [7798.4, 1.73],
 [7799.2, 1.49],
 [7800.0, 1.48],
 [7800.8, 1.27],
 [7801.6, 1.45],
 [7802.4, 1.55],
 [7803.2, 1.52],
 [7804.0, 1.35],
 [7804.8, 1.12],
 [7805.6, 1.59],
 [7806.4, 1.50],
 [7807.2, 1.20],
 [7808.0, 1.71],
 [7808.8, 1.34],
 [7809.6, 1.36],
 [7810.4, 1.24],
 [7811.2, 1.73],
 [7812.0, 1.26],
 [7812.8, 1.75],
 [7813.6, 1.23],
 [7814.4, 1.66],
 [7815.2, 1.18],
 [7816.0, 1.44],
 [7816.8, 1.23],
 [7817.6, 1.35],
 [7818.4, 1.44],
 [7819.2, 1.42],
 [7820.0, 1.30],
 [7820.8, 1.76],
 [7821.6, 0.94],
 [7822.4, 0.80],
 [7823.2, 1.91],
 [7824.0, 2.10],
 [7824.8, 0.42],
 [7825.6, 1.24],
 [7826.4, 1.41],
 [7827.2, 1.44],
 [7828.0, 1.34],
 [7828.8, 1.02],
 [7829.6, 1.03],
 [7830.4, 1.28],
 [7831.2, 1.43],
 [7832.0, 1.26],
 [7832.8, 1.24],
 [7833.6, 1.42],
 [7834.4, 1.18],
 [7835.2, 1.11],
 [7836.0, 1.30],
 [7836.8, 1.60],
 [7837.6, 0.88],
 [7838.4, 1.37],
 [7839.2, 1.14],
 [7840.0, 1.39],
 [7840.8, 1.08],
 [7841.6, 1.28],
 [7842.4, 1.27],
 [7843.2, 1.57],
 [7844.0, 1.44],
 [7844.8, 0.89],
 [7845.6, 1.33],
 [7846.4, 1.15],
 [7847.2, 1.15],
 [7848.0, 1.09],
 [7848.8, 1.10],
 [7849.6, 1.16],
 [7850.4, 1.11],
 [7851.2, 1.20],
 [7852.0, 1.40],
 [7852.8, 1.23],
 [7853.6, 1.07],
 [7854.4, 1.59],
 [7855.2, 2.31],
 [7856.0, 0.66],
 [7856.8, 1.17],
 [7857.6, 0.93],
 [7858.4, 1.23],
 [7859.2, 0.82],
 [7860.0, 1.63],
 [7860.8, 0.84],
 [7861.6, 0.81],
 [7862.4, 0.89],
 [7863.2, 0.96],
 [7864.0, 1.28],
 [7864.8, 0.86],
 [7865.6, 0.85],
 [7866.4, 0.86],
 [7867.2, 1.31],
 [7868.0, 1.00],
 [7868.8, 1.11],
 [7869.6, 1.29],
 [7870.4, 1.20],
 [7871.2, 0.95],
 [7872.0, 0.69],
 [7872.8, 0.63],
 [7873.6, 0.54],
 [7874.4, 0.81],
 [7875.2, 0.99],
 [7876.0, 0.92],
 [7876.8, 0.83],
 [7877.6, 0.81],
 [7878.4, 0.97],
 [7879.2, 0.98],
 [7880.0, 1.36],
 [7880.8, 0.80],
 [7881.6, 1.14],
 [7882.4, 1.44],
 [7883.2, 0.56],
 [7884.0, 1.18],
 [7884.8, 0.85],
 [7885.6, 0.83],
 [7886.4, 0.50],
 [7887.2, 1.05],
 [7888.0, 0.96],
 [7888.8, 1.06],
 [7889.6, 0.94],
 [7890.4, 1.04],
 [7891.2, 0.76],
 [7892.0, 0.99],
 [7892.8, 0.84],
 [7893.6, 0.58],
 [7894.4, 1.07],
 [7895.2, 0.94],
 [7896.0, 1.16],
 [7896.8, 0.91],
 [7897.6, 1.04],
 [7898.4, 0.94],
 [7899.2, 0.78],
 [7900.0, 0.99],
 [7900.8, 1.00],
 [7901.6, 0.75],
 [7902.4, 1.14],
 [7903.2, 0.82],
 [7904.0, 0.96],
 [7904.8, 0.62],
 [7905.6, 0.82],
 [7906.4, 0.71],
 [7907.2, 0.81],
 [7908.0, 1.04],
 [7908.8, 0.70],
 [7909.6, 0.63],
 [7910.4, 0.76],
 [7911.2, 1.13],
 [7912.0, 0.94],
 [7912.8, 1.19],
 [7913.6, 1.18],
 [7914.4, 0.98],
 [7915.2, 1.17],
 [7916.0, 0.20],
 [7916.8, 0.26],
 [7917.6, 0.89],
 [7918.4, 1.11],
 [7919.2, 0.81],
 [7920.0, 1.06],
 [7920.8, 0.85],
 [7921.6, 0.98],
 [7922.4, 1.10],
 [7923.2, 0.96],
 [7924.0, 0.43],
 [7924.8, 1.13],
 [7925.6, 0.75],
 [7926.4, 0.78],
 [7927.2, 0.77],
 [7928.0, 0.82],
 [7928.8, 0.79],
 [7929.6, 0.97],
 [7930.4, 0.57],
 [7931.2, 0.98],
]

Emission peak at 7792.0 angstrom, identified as Mg II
